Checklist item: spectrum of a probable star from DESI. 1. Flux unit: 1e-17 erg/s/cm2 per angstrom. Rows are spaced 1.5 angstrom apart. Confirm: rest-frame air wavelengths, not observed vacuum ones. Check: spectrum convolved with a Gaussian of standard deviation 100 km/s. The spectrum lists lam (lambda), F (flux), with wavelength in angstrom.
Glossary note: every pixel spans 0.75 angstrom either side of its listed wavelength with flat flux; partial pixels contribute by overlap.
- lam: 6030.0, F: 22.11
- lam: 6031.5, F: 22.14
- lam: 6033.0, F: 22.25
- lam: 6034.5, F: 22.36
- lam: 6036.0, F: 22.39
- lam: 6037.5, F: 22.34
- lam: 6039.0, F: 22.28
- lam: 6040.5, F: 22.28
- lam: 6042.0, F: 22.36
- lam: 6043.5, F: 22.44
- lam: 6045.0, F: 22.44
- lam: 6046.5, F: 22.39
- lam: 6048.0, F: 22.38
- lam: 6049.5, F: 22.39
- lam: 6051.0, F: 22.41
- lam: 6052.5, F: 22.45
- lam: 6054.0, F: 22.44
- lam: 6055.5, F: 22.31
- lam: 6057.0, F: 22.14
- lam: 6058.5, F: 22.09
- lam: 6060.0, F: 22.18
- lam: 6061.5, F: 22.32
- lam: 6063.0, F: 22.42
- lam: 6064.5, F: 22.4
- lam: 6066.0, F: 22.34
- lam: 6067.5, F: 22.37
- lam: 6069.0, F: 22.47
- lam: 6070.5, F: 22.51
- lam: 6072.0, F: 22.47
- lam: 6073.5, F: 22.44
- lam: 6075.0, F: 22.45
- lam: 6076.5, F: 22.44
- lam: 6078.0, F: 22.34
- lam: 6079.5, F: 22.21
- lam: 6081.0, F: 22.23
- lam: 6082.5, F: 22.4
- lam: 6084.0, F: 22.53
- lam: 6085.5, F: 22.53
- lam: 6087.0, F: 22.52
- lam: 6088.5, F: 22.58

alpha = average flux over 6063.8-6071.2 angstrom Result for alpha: 22.4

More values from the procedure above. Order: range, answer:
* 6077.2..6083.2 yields 22.3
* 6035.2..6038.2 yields 22.4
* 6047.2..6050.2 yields 22.4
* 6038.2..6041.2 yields 22.3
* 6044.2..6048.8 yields 22.4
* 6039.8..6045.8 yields 22.4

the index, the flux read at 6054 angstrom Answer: 22.44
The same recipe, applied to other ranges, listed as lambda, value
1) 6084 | 22.53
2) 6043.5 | 22.44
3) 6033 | 22.25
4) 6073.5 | 22.44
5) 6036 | 22.39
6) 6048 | 22.38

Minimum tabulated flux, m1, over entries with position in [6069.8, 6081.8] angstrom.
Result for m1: 22.21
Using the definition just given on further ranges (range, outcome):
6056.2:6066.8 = 22.09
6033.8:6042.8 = 22.28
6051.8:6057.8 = 22.14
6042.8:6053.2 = 22.38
